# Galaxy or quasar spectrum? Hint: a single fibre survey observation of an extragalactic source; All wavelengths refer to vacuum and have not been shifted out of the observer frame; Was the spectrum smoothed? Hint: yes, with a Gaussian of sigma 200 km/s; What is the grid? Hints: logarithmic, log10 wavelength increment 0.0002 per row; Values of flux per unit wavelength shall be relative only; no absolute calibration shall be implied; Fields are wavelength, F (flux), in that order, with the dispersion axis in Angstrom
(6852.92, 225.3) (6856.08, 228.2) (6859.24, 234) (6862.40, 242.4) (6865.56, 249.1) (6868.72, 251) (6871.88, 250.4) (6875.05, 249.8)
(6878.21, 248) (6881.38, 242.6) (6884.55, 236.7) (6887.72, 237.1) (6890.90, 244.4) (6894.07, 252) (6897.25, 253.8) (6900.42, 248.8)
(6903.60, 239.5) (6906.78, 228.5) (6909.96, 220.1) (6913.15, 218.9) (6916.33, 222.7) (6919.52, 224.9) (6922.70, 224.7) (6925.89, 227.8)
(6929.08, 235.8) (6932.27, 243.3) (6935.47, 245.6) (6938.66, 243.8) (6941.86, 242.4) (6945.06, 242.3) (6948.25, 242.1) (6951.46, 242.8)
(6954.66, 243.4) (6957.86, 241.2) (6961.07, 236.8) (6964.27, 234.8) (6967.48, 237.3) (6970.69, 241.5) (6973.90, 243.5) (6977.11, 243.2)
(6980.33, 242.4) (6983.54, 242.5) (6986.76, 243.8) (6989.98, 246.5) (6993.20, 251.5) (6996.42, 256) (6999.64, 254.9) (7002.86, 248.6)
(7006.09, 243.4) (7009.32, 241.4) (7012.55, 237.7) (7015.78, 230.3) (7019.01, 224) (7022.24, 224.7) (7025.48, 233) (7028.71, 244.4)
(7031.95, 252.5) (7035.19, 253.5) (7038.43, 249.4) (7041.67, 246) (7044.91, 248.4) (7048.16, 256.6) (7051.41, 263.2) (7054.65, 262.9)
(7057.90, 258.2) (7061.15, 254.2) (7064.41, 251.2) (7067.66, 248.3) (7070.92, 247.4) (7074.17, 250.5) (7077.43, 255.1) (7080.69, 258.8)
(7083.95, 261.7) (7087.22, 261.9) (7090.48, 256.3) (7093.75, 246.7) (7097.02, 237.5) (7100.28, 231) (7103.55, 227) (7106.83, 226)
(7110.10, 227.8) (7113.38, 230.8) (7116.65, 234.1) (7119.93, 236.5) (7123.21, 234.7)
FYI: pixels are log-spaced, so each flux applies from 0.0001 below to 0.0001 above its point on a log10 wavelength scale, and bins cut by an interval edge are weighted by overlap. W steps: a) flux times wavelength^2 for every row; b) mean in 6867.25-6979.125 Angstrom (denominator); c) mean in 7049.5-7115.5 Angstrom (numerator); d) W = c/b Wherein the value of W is 1.1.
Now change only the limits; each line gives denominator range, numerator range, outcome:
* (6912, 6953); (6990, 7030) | 1.05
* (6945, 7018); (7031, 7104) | 1.06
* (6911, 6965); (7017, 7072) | 1.08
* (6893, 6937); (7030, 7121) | 1.11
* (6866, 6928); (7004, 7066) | 1.08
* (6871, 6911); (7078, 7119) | 1.06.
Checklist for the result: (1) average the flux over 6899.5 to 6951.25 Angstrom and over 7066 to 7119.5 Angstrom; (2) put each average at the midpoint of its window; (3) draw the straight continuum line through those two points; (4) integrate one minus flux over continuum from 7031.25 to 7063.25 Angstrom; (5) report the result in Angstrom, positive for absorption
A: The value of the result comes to -1.8 Angstrom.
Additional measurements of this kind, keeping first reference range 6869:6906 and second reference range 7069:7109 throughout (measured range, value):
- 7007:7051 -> 0.7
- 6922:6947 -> 0.7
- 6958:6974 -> 0.5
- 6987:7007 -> -0.3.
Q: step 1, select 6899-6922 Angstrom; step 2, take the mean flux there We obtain 229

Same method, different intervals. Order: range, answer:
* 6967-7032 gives 242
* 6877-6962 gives 238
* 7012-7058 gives 245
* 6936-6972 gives 241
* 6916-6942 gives 235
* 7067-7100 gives 252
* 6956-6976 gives 239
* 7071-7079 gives 252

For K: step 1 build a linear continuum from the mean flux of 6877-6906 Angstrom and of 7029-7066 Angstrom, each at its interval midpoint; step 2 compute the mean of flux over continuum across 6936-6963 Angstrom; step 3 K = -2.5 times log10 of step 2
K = 0.03 mag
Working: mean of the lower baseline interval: 244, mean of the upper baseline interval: 254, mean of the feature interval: 242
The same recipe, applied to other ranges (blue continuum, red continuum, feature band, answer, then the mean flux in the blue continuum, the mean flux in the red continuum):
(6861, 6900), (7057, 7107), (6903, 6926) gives 0.100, 247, 249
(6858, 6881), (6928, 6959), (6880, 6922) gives 0.040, 246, 242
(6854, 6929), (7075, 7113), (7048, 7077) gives -0.050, 238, 244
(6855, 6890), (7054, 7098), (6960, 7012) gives 0.021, 243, 254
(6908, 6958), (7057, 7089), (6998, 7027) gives 0.038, 235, 255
